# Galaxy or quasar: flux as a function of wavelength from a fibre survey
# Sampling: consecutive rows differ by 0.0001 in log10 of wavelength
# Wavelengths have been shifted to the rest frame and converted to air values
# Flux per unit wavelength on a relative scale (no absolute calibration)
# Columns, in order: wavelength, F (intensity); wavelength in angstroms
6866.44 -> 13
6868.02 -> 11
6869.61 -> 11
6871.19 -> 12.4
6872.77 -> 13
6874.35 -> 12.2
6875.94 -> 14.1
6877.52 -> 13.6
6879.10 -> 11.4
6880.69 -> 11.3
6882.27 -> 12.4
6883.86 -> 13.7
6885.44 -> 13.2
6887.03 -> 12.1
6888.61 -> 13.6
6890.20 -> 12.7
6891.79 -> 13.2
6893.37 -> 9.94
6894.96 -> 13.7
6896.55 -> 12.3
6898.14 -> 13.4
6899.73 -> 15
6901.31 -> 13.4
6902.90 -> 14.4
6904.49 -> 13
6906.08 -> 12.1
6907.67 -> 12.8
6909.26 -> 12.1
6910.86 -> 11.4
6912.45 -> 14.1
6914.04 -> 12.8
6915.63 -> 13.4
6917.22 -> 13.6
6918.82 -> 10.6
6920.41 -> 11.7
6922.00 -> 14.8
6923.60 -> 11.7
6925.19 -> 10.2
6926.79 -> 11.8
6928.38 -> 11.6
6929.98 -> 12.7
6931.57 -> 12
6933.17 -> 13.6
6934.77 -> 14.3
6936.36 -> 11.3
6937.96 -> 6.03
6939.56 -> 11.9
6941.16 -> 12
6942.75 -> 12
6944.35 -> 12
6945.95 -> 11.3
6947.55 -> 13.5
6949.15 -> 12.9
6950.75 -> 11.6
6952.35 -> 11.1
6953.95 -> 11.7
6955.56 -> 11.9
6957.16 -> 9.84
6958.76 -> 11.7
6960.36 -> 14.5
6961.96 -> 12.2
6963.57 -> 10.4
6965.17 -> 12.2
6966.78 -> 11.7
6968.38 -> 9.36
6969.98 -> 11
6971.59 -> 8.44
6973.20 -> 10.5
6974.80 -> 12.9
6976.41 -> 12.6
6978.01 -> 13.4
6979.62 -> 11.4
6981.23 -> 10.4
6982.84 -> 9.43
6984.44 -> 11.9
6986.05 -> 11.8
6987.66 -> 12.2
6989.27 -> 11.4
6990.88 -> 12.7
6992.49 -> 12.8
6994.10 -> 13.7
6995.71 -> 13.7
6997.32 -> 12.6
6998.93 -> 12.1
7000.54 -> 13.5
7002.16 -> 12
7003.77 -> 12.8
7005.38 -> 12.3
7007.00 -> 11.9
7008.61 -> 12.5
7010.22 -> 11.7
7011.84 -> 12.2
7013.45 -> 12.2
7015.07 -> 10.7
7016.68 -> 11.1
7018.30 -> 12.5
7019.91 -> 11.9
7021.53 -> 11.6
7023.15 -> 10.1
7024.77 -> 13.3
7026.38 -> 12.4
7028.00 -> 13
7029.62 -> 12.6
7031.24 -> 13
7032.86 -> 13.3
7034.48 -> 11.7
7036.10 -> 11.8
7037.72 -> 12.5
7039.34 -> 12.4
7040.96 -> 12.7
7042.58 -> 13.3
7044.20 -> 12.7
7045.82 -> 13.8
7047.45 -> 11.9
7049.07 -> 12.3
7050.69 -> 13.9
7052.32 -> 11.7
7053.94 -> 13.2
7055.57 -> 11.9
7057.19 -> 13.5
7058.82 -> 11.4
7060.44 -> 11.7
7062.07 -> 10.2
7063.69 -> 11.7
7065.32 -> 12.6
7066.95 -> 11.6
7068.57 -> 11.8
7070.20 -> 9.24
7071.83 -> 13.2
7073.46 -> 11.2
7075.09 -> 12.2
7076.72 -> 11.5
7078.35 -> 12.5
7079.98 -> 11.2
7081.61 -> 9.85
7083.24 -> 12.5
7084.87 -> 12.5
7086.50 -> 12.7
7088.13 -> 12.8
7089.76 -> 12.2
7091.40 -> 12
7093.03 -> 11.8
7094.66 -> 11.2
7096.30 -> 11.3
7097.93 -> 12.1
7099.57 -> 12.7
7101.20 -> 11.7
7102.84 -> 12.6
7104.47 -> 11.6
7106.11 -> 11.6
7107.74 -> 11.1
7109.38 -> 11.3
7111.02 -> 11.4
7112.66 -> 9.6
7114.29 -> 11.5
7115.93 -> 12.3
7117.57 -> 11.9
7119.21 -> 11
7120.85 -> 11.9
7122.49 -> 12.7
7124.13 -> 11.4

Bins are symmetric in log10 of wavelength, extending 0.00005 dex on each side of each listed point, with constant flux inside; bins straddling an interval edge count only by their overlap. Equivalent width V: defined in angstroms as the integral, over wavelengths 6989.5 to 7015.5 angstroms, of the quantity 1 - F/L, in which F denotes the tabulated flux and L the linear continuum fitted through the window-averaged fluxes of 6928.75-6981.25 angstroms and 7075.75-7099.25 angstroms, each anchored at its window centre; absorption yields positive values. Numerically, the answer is -1.6 angstroms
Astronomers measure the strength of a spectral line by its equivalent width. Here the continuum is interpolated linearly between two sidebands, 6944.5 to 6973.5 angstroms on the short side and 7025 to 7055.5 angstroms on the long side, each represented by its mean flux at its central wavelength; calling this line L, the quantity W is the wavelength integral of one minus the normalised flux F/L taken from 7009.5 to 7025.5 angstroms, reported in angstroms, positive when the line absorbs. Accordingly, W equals 0.79 angstroms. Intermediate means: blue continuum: 11.5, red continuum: 12.7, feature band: 11.7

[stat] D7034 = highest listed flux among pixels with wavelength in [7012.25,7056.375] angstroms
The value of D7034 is 13.9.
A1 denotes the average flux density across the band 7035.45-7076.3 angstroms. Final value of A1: 12.2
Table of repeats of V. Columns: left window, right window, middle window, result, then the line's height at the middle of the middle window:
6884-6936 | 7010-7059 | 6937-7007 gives 4.37 angstroms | 12.5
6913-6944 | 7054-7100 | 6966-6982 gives 1.06 angstroms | 12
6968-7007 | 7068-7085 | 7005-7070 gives -2.63 angstroms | 11.7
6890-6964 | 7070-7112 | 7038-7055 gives -1.21 angstroms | 11.9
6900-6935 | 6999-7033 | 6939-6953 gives 0.53 angstroms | 12.5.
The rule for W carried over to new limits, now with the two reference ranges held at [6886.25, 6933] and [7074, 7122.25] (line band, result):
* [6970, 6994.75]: 1.3 angstroms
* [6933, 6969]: 2.2 angstroms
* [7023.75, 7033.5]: -0.6 angstroms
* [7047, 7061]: -0.5 angstroms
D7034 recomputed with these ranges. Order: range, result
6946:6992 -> 14.5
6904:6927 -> 14.8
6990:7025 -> 13.7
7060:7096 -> 13.2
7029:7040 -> 13.3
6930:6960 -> 14.3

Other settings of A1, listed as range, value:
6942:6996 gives 11.8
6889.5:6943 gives 12.4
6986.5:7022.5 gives 12.3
